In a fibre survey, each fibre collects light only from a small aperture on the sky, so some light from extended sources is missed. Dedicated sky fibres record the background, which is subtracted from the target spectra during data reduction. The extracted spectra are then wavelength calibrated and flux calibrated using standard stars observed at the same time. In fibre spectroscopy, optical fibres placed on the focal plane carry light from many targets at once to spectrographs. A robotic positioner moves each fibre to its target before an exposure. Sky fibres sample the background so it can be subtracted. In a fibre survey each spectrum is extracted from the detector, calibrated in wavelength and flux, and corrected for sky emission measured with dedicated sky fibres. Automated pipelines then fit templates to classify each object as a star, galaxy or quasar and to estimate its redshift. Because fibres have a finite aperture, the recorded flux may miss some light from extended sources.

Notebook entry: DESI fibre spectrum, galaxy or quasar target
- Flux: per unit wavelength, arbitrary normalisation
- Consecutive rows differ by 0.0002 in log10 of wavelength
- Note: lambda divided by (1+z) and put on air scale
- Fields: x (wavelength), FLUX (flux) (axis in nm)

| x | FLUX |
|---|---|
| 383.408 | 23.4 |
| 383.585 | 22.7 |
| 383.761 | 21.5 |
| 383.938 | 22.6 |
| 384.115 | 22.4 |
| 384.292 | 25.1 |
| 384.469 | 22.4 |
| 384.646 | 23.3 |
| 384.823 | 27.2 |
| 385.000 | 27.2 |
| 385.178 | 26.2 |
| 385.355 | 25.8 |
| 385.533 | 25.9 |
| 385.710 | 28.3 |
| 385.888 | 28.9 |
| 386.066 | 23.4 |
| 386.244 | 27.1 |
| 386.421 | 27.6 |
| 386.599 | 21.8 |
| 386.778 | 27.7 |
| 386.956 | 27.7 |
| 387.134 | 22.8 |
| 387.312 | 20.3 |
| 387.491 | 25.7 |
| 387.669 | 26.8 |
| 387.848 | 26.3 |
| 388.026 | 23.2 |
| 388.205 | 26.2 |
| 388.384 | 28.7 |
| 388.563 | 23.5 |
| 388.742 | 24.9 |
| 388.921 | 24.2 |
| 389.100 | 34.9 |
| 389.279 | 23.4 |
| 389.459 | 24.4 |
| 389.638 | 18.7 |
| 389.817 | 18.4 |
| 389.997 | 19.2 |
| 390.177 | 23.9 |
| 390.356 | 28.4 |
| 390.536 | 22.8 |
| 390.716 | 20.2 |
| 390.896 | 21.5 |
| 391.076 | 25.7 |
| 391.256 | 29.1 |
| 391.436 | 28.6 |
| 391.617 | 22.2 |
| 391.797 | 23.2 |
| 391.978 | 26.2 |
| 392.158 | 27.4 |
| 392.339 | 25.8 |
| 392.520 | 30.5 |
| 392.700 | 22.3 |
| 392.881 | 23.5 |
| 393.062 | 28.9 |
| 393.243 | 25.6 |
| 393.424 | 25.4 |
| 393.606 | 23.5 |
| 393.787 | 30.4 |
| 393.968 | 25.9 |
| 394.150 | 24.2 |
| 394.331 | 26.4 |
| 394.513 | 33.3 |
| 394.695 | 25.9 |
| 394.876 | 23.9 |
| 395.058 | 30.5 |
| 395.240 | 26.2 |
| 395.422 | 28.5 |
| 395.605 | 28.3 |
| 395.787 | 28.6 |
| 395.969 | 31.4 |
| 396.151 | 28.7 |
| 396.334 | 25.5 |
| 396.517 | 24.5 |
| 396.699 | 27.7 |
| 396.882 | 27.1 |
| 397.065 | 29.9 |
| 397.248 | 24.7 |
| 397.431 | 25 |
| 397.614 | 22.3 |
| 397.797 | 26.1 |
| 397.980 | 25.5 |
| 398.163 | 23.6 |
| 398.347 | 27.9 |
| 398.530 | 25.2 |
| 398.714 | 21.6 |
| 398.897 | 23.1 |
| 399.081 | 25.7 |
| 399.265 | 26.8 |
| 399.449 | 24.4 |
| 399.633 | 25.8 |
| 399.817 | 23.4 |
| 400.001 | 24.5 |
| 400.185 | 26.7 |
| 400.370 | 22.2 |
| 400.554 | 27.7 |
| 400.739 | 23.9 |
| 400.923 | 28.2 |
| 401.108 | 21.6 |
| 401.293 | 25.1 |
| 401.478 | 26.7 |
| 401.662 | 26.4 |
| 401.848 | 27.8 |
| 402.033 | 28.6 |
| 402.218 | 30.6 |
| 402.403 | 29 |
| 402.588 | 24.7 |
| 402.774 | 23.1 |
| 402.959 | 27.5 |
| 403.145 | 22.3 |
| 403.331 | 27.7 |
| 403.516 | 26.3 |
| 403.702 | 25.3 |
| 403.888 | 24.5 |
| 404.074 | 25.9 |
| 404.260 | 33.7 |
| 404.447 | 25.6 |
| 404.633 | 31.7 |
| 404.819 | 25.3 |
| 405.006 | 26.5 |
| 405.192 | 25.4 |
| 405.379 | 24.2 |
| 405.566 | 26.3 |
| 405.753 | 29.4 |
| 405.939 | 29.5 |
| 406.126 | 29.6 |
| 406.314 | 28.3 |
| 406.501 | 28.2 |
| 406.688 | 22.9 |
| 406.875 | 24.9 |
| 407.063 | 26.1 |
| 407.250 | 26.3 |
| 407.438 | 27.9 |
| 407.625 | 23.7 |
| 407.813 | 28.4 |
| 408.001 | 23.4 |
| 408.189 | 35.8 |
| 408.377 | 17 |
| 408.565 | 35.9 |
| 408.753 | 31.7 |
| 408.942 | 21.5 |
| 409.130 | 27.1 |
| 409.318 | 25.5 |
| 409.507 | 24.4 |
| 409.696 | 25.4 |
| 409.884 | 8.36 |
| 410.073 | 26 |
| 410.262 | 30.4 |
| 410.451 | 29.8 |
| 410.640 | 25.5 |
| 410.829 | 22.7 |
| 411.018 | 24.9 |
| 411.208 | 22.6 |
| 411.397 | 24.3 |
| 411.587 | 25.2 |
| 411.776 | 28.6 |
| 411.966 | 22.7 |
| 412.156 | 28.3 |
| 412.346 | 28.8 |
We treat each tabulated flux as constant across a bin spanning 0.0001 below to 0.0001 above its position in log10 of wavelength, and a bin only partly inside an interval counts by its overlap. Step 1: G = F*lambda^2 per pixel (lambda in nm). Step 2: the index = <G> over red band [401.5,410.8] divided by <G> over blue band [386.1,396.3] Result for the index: 1.11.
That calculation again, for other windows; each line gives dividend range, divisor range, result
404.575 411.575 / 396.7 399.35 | 1.08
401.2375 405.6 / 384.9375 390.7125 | 1.15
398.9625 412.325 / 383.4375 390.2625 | 1.16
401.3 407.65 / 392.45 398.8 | 1.06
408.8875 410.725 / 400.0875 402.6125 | 0.97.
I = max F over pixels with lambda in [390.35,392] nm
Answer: 29.1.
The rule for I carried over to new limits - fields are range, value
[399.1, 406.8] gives 33.7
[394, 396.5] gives 33.3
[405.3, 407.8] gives 29.6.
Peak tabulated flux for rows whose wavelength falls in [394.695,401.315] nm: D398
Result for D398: 31.4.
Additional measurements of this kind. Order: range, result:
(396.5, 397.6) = 29.9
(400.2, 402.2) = 28.6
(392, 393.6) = 30.5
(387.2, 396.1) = 34.9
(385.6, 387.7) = 28.9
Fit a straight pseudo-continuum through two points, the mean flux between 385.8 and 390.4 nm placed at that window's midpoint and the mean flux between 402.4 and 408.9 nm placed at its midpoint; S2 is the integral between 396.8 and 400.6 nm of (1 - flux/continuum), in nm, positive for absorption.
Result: 0.14 nm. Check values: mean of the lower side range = 24.9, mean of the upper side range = 26.9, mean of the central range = 25.2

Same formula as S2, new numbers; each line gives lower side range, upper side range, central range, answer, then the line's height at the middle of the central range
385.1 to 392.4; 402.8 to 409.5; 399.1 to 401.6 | 0.10 nm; 26.2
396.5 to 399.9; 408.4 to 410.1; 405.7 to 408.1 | -0.19 nm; 24.8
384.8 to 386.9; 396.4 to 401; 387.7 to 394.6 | 0.18 nm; 26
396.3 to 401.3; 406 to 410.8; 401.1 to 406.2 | -0.24 nm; 25.7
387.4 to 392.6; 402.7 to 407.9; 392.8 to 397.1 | -0.29 nm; 25.5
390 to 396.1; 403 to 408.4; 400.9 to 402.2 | 0.00 nm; 26.6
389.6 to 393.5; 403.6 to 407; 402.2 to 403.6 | 0.02 nm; 26.6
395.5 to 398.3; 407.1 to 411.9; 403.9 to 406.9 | -0.15 nm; 26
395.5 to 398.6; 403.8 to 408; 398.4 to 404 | 0.25 nm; 26.8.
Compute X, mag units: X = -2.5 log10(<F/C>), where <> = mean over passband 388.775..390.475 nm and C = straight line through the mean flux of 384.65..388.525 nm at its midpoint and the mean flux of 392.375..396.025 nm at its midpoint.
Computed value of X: 0.10 mag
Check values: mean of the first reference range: 25.9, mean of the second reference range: 27.1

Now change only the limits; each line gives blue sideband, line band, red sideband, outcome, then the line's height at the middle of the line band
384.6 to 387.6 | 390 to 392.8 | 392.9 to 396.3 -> 0.075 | 26.8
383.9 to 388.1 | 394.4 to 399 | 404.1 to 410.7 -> -0.027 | 25.9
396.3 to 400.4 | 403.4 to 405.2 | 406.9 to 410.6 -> -0.060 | 25.7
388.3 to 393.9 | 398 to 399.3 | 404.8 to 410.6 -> 0.035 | 25.6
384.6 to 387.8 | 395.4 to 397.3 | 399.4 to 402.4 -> -0.074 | 25.9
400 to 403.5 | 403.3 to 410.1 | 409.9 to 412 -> -0.033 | 25.6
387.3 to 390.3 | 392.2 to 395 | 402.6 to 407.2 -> -0.057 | 25.1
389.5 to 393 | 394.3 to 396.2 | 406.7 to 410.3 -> -0.161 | 24.5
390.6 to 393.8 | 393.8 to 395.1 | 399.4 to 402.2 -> -0.072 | 25.5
